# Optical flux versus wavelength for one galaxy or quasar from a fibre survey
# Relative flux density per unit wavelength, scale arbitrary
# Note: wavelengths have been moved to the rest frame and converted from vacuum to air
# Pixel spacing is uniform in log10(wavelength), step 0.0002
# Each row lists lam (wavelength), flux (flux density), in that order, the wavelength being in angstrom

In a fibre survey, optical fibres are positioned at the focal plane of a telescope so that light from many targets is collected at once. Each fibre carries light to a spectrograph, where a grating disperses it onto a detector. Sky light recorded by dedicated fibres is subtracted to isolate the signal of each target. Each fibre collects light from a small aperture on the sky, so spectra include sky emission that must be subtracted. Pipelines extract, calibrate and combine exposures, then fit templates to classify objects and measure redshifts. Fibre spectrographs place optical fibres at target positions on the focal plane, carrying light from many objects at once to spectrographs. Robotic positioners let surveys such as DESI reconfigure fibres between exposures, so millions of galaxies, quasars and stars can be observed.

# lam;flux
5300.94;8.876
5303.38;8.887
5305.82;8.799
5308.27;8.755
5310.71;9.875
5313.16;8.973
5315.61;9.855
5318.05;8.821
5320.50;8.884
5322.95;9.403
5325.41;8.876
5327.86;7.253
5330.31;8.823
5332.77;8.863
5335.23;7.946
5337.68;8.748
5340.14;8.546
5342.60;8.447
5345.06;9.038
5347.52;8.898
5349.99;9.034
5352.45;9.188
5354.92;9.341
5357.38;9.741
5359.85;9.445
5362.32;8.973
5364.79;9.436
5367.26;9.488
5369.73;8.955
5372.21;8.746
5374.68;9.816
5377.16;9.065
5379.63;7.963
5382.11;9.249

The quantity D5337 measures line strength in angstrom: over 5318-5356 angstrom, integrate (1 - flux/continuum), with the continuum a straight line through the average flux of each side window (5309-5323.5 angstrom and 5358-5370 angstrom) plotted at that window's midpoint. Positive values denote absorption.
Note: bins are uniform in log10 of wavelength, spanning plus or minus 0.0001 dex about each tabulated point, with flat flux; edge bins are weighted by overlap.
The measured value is 2.2 angstrom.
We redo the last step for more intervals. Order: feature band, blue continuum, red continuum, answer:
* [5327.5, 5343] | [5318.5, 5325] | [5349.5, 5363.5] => 1.22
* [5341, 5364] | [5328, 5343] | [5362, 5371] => -0.59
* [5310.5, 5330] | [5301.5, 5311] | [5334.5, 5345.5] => -0.29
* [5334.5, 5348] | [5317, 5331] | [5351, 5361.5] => 0.67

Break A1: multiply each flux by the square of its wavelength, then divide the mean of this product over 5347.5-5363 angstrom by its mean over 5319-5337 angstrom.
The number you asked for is 1.09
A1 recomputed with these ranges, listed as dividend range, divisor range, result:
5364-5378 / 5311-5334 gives 1.06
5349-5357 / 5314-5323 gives 1.02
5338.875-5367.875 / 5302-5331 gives 1.04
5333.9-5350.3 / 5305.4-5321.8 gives 0.95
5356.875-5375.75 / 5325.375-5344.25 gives 1.12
